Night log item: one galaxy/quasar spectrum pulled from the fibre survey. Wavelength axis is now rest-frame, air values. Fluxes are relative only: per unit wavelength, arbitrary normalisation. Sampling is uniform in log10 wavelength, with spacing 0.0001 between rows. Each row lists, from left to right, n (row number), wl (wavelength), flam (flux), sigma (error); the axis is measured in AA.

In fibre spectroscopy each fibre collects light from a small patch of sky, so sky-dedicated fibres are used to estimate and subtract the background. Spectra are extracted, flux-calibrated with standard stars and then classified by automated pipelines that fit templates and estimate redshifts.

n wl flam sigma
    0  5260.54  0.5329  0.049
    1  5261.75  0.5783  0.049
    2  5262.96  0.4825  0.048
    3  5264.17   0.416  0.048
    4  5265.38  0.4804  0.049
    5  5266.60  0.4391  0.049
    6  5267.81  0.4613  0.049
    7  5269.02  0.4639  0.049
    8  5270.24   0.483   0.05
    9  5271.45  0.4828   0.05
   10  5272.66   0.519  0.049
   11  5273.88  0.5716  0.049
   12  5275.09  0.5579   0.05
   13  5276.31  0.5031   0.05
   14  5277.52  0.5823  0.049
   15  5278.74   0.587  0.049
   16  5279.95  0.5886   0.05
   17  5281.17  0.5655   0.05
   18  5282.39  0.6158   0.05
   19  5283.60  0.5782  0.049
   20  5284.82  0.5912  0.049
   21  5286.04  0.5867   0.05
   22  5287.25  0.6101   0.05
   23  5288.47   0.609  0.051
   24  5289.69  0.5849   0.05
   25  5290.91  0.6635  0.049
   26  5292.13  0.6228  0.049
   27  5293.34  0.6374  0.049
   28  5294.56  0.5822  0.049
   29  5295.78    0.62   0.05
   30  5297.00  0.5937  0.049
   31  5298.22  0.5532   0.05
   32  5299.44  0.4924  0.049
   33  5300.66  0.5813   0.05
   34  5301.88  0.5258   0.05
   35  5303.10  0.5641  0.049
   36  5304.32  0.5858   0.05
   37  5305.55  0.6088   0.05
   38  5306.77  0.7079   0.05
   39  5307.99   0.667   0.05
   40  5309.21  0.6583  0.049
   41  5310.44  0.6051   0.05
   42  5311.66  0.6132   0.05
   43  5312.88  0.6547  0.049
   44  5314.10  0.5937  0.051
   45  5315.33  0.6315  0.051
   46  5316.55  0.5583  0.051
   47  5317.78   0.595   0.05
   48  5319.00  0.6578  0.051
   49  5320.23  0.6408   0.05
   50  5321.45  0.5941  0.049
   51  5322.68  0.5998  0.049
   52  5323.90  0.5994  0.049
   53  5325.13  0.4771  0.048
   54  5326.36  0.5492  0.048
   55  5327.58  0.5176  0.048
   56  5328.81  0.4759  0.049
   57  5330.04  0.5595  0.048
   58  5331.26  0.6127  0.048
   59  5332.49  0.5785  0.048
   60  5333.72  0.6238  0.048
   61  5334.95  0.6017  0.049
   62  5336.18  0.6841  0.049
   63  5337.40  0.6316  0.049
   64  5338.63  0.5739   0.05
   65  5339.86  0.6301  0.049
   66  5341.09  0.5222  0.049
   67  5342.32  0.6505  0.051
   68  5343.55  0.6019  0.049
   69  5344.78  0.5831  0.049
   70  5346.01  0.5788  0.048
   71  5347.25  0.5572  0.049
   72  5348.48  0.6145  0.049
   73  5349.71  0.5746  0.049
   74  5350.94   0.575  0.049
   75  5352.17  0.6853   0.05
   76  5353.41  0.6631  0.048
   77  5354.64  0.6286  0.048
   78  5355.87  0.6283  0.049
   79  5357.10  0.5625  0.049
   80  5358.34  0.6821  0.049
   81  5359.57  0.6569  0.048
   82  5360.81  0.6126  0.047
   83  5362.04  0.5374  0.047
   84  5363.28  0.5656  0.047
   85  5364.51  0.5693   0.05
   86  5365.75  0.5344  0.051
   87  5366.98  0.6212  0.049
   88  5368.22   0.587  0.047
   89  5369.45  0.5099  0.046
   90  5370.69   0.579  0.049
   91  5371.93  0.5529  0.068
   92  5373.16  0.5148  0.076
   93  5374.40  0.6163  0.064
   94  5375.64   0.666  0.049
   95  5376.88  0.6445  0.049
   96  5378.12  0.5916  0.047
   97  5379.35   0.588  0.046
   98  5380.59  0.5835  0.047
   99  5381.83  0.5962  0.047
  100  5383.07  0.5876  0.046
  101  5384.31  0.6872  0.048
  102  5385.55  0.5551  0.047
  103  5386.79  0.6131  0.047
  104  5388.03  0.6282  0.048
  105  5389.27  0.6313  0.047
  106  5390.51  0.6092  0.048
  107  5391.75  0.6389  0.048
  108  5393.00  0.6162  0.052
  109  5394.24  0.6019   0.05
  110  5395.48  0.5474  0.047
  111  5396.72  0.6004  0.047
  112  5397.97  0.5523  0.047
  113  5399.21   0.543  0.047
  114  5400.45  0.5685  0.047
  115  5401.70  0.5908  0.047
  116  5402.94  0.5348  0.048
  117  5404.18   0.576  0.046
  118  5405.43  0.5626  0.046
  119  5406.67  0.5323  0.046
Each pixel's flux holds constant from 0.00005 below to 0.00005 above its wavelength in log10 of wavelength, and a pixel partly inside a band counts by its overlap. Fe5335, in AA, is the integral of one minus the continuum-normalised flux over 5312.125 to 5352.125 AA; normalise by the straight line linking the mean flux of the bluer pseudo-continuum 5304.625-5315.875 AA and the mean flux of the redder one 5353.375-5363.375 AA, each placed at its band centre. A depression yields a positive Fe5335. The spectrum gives 2.2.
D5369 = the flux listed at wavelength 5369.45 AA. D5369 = 0.5099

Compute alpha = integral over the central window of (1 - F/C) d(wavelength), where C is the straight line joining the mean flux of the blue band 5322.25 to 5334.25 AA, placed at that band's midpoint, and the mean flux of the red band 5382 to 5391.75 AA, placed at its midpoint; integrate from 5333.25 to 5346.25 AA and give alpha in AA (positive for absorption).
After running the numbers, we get -0.9 AA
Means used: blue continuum 0.558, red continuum 0.617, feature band 0.608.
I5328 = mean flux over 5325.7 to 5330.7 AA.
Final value 0.527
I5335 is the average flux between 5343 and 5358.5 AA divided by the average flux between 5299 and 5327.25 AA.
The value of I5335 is 1.02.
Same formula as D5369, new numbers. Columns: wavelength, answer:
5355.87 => 0.6283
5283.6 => 0.5782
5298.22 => 0.5532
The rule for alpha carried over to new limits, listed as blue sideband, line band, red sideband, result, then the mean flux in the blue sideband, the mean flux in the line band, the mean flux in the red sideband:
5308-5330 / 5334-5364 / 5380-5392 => -0.4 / 0.591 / 0.608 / 0.612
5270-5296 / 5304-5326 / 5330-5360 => -0.6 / 0.58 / 0.613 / 0.611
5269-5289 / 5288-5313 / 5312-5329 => -1.4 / 0.561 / 0.605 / 0.585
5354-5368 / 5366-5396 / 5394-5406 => -0.8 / 0.6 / 0.598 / 0.567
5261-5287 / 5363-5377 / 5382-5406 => 0.0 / 0.531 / 0.578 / 0.592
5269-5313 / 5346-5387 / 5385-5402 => -0.5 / 0.585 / 0.598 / 0.593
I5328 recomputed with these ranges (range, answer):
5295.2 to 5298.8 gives 0.589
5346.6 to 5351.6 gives 0.581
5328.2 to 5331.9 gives 0.55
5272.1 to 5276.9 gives 0.537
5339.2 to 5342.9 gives 0.6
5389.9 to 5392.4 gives 0.622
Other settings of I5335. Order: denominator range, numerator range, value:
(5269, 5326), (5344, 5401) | 1.02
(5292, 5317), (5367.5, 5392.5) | 0.99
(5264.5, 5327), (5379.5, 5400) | 1.04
